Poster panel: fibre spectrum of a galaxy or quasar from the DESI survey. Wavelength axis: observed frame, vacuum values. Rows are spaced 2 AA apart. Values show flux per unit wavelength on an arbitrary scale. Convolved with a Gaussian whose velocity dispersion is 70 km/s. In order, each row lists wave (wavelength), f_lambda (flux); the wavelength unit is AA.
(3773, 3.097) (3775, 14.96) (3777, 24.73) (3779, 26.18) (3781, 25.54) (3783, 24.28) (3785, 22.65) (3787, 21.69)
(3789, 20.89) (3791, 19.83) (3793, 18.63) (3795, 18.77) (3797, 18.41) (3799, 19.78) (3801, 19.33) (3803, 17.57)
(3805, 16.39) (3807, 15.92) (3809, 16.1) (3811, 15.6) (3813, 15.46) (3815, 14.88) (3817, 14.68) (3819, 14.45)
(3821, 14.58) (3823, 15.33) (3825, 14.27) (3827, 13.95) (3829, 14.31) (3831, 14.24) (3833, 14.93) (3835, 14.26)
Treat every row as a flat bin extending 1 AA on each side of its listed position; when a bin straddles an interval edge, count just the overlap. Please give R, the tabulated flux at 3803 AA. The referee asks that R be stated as 17.57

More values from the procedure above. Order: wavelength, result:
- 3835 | 14.26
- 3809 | 16.1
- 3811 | 15.6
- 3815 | 14.88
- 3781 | 25.54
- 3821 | 14.58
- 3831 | 14.24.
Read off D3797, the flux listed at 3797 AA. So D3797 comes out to 18.41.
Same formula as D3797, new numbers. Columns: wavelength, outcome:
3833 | 14.93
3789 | 20.89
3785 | 22.65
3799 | 19.78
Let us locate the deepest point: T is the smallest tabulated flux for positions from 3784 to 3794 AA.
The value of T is 18.63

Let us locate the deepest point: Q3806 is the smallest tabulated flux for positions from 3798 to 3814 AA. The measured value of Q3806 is 15.46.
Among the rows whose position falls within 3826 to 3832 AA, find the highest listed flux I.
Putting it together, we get 14.31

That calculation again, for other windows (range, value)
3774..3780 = 26.18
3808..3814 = 16.1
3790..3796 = 19.83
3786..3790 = 21.69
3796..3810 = 19.78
